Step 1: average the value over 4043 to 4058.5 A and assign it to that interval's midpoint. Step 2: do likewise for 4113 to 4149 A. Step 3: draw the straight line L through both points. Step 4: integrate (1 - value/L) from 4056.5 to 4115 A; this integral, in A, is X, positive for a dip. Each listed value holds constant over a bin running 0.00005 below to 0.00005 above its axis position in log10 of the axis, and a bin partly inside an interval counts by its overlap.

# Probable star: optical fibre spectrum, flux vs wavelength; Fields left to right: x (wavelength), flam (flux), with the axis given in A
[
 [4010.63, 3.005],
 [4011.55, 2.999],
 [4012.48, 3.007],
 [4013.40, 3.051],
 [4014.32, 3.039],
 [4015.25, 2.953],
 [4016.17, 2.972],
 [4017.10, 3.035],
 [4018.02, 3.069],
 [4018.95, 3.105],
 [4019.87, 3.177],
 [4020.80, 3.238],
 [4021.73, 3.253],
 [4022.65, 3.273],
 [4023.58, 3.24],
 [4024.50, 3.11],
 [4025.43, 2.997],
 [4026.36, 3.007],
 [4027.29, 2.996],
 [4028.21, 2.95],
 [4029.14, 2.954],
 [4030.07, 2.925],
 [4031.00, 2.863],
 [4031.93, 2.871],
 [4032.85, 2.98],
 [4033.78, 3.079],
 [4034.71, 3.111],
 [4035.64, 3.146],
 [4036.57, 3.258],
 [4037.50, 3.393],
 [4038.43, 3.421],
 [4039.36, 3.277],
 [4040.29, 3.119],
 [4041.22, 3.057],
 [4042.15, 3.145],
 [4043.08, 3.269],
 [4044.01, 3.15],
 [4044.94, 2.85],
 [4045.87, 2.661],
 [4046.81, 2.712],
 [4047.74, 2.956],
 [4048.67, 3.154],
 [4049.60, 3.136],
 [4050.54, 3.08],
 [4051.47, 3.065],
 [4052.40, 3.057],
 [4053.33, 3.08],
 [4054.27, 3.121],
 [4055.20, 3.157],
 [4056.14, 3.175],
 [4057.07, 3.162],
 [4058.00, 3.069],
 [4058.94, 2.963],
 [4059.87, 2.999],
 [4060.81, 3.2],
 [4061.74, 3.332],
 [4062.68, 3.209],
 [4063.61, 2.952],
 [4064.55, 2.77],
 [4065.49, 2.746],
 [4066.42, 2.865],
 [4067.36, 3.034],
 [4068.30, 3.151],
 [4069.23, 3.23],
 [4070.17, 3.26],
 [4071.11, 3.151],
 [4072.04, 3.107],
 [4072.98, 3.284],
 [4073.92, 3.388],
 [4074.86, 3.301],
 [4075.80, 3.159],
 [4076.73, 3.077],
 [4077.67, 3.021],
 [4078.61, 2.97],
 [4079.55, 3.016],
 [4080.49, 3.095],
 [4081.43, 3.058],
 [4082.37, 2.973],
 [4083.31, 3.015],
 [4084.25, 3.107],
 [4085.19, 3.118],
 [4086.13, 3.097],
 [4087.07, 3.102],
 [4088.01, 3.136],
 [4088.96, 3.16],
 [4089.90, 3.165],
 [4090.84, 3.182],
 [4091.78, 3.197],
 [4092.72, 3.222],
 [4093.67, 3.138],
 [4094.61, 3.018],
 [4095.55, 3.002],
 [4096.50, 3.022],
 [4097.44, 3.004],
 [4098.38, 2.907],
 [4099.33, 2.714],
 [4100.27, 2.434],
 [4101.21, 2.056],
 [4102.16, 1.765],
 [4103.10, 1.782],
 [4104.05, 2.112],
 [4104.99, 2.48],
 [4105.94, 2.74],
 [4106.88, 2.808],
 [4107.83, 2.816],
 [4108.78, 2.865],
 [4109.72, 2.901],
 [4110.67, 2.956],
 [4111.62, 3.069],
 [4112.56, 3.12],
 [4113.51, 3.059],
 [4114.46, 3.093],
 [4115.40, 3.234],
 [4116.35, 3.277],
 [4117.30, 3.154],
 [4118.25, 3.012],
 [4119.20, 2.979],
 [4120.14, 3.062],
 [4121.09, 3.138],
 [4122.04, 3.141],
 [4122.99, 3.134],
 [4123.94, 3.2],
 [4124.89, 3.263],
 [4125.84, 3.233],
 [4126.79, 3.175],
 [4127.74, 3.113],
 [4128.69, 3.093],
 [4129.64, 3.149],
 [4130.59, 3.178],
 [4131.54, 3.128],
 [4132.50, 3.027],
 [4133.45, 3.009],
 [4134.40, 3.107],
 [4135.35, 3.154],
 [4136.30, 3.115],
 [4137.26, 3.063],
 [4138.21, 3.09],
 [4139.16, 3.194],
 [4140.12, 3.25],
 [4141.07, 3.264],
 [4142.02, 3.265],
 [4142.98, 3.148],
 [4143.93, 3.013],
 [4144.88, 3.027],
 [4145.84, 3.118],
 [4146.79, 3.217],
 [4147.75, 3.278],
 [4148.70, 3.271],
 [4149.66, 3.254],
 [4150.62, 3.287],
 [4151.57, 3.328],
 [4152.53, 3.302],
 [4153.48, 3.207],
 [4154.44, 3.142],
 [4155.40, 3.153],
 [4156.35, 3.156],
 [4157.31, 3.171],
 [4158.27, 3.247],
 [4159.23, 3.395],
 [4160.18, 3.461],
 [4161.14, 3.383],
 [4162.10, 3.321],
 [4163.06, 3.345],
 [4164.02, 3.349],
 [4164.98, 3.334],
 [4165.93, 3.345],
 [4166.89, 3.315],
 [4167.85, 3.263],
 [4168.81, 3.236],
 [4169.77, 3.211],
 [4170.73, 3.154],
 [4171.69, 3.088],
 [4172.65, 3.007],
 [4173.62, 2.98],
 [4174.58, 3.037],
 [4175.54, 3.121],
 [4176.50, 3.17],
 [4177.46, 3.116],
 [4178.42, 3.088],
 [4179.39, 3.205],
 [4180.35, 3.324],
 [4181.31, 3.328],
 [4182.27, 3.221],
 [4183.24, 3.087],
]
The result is 2.3 A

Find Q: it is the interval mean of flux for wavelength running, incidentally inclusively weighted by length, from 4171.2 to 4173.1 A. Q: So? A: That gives 3.05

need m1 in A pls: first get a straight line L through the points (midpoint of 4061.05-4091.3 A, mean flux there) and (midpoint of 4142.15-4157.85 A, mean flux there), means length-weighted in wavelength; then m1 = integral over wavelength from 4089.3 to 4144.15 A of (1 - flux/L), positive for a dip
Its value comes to 2.9 A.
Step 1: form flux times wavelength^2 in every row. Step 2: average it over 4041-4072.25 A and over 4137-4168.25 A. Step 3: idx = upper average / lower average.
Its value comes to 1.1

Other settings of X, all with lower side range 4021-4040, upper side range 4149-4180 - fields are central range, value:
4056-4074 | 0.2 A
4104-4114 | 1.1 A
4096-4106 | 2.3 A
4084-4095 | 0.1 A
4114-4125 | 0.2 A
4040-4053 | 0.4 A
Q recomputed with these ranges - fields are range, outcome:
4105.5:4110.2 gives 2.83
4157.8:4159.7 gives 3.32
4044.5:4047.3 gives 2.74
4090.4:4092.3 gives 3.2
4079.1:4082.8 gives 3.04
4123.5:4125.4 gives 3.23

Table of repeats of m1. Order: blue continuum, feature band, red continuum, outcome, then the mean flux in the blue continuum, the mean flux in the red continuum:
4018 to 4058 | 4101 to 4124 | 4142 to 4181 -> 2.4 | 3.09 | 3.22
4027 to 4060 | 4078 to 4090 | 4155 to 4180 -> 0.2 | 3.07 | 3.22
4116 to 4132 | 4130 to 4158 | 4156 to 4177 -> 0.1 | 3.14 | 3.23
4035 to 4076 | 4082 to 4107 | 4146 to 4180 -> 2.5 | 3.11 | 3.23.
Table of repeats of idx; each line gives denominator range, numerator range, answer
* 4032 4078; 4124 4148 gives 1.06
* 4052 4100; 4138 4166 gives 1.09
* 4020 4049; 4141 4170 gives 1.12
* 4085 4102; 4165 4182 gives 1.12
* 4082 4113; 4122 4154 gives 1.13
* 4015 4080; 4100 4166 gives 1.04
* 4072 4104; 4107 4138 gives 1.07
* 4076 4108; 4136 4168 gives 1.16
